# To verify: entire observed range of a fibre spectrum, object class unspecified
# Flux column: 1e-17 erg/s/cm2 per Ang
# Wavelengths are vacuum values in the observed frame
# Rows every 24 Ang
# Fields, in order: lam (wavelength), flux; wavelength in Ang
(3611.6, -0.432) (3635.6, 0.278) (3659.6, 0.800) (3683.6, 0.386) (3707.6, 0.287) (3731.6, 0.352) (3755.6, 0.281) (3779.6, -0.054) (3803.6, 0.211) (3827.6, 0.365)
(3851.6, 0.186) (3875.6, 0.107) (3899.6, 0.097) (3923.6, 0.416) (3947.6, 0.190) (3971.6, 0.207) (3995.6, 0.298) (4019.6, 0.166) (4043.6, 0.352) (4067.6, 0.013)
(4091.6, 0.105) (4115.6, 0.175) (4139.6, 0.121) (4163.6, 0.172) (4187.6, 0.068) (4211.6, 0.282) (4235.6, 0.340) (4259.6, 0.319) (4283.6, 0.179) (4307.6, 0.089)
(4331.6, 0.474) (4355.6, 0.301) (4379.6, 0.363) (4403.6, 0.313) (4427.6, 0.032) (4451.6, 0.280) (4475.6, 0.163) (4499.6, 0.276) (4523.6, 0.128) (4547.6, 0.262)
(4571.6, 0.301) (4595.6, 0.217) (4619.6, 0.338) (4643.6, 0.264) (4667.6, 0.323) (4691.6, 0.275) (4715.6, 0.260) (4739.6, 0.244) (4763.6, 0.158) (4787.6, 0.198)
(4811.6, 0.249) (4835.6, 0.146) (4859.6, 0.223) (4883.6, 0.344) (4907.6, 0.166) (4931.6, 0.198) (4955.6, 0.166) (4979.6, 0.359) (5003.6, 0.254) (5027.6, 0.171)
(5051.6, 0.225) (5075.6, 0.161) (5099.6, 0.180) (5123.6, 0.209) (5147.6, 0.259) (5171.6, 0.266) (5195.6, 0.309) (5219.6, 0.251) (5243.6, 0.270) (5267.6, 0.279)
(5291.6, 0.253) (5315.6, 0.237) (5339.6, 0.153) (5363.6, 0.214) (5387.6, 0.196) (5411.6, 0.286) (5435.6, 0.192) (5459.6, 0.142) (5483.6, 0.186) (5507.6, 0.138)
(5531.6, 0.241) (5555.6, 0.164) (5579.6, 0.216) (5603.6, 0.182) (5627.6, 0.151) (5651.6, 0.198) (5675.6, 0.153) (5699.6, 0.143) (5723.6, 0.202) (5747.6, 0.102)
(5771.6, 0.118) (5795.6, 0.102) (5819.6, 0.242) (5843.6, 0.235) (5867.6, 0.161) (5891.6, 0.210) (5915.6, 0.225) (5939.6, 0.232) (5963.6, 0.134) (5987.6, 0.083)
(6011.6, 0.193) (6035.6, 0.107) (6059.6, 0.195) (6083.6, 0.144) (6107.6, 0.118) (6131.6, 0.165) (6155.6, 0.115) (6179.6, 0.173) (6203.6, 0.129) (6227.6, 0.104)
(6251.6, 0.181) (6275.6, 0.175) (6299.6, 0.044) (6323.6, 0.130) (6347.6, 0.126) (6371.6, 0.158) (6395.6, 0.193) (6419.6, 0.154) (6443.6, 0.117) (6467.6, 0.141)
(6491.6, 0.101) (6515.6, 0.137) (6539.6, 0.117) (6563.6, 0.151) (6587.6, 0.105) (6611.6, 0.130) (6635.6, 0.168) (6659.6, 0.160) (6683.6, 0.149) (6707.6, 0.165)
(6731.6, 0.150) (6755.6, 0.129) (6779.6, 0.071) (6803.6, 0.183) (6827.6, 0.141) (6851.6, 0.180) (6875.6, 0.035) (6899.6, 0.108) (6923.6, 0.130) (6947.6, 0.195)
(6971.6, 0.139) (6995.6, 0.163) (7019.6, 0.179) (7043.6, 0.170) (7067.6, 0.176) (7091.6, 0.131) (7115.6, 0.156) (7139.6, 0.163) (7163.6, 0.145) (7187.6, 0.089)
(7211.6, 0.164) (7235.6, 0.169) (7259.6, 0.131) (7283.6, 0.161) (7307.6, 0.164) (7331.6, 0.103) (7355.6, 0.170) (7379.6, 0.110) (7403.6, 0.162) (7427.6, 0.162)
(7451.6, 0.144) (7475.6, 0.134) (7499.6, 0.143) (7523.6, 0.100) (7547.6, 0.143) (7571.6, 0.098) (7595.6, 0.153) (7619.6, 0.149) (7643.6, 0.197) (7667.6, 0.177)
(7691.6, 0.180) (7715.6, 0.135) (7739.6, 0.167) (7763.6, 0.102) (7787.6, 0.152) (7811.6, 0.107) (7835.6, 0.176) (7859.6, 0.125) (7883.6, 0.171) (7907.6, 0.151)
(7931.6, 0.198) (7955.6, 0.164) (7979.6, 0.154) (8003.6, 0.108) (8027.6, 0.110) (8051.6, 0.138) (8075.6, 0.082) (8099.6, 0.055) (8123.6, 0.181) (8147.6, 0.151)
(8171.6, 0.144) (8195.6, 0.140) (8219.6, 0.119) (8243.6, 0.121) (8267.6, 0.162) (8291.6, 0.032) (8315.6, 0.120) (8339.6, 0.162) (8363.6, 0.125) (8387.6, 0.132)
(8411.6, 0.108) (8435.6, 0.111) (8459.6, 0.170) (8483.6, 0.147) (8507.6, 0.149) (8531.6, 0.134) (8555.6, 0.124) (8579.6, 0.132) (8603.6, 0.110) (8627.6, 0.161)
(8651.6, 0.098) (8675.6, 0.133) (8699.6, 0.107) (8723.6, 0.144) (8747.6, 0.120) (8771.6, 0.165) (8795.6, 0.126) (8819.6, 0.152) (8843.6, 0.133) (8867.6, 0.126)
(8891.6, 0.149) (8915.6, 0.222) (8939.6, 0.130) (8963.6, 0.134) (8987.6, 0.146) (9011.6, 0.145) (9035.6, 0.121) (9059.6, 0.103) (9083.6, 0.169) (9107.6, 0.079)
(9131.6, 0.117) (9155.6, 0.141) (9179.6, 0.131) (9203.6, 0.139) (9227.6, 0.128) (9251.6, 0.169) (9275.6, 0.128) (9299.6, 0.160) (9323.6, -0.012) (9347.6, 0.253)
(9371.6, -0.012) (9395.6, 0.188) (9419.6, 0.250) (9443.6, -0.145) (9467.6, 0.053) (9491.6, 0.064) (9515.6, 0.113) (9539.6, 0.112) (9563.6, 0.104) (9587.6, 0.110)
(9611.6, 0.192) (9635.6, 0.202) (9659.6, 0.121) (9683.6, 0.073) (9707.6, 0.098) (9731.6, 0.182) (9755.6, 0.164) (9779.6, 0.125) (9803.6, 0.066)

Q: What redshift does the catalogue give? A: 0.610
